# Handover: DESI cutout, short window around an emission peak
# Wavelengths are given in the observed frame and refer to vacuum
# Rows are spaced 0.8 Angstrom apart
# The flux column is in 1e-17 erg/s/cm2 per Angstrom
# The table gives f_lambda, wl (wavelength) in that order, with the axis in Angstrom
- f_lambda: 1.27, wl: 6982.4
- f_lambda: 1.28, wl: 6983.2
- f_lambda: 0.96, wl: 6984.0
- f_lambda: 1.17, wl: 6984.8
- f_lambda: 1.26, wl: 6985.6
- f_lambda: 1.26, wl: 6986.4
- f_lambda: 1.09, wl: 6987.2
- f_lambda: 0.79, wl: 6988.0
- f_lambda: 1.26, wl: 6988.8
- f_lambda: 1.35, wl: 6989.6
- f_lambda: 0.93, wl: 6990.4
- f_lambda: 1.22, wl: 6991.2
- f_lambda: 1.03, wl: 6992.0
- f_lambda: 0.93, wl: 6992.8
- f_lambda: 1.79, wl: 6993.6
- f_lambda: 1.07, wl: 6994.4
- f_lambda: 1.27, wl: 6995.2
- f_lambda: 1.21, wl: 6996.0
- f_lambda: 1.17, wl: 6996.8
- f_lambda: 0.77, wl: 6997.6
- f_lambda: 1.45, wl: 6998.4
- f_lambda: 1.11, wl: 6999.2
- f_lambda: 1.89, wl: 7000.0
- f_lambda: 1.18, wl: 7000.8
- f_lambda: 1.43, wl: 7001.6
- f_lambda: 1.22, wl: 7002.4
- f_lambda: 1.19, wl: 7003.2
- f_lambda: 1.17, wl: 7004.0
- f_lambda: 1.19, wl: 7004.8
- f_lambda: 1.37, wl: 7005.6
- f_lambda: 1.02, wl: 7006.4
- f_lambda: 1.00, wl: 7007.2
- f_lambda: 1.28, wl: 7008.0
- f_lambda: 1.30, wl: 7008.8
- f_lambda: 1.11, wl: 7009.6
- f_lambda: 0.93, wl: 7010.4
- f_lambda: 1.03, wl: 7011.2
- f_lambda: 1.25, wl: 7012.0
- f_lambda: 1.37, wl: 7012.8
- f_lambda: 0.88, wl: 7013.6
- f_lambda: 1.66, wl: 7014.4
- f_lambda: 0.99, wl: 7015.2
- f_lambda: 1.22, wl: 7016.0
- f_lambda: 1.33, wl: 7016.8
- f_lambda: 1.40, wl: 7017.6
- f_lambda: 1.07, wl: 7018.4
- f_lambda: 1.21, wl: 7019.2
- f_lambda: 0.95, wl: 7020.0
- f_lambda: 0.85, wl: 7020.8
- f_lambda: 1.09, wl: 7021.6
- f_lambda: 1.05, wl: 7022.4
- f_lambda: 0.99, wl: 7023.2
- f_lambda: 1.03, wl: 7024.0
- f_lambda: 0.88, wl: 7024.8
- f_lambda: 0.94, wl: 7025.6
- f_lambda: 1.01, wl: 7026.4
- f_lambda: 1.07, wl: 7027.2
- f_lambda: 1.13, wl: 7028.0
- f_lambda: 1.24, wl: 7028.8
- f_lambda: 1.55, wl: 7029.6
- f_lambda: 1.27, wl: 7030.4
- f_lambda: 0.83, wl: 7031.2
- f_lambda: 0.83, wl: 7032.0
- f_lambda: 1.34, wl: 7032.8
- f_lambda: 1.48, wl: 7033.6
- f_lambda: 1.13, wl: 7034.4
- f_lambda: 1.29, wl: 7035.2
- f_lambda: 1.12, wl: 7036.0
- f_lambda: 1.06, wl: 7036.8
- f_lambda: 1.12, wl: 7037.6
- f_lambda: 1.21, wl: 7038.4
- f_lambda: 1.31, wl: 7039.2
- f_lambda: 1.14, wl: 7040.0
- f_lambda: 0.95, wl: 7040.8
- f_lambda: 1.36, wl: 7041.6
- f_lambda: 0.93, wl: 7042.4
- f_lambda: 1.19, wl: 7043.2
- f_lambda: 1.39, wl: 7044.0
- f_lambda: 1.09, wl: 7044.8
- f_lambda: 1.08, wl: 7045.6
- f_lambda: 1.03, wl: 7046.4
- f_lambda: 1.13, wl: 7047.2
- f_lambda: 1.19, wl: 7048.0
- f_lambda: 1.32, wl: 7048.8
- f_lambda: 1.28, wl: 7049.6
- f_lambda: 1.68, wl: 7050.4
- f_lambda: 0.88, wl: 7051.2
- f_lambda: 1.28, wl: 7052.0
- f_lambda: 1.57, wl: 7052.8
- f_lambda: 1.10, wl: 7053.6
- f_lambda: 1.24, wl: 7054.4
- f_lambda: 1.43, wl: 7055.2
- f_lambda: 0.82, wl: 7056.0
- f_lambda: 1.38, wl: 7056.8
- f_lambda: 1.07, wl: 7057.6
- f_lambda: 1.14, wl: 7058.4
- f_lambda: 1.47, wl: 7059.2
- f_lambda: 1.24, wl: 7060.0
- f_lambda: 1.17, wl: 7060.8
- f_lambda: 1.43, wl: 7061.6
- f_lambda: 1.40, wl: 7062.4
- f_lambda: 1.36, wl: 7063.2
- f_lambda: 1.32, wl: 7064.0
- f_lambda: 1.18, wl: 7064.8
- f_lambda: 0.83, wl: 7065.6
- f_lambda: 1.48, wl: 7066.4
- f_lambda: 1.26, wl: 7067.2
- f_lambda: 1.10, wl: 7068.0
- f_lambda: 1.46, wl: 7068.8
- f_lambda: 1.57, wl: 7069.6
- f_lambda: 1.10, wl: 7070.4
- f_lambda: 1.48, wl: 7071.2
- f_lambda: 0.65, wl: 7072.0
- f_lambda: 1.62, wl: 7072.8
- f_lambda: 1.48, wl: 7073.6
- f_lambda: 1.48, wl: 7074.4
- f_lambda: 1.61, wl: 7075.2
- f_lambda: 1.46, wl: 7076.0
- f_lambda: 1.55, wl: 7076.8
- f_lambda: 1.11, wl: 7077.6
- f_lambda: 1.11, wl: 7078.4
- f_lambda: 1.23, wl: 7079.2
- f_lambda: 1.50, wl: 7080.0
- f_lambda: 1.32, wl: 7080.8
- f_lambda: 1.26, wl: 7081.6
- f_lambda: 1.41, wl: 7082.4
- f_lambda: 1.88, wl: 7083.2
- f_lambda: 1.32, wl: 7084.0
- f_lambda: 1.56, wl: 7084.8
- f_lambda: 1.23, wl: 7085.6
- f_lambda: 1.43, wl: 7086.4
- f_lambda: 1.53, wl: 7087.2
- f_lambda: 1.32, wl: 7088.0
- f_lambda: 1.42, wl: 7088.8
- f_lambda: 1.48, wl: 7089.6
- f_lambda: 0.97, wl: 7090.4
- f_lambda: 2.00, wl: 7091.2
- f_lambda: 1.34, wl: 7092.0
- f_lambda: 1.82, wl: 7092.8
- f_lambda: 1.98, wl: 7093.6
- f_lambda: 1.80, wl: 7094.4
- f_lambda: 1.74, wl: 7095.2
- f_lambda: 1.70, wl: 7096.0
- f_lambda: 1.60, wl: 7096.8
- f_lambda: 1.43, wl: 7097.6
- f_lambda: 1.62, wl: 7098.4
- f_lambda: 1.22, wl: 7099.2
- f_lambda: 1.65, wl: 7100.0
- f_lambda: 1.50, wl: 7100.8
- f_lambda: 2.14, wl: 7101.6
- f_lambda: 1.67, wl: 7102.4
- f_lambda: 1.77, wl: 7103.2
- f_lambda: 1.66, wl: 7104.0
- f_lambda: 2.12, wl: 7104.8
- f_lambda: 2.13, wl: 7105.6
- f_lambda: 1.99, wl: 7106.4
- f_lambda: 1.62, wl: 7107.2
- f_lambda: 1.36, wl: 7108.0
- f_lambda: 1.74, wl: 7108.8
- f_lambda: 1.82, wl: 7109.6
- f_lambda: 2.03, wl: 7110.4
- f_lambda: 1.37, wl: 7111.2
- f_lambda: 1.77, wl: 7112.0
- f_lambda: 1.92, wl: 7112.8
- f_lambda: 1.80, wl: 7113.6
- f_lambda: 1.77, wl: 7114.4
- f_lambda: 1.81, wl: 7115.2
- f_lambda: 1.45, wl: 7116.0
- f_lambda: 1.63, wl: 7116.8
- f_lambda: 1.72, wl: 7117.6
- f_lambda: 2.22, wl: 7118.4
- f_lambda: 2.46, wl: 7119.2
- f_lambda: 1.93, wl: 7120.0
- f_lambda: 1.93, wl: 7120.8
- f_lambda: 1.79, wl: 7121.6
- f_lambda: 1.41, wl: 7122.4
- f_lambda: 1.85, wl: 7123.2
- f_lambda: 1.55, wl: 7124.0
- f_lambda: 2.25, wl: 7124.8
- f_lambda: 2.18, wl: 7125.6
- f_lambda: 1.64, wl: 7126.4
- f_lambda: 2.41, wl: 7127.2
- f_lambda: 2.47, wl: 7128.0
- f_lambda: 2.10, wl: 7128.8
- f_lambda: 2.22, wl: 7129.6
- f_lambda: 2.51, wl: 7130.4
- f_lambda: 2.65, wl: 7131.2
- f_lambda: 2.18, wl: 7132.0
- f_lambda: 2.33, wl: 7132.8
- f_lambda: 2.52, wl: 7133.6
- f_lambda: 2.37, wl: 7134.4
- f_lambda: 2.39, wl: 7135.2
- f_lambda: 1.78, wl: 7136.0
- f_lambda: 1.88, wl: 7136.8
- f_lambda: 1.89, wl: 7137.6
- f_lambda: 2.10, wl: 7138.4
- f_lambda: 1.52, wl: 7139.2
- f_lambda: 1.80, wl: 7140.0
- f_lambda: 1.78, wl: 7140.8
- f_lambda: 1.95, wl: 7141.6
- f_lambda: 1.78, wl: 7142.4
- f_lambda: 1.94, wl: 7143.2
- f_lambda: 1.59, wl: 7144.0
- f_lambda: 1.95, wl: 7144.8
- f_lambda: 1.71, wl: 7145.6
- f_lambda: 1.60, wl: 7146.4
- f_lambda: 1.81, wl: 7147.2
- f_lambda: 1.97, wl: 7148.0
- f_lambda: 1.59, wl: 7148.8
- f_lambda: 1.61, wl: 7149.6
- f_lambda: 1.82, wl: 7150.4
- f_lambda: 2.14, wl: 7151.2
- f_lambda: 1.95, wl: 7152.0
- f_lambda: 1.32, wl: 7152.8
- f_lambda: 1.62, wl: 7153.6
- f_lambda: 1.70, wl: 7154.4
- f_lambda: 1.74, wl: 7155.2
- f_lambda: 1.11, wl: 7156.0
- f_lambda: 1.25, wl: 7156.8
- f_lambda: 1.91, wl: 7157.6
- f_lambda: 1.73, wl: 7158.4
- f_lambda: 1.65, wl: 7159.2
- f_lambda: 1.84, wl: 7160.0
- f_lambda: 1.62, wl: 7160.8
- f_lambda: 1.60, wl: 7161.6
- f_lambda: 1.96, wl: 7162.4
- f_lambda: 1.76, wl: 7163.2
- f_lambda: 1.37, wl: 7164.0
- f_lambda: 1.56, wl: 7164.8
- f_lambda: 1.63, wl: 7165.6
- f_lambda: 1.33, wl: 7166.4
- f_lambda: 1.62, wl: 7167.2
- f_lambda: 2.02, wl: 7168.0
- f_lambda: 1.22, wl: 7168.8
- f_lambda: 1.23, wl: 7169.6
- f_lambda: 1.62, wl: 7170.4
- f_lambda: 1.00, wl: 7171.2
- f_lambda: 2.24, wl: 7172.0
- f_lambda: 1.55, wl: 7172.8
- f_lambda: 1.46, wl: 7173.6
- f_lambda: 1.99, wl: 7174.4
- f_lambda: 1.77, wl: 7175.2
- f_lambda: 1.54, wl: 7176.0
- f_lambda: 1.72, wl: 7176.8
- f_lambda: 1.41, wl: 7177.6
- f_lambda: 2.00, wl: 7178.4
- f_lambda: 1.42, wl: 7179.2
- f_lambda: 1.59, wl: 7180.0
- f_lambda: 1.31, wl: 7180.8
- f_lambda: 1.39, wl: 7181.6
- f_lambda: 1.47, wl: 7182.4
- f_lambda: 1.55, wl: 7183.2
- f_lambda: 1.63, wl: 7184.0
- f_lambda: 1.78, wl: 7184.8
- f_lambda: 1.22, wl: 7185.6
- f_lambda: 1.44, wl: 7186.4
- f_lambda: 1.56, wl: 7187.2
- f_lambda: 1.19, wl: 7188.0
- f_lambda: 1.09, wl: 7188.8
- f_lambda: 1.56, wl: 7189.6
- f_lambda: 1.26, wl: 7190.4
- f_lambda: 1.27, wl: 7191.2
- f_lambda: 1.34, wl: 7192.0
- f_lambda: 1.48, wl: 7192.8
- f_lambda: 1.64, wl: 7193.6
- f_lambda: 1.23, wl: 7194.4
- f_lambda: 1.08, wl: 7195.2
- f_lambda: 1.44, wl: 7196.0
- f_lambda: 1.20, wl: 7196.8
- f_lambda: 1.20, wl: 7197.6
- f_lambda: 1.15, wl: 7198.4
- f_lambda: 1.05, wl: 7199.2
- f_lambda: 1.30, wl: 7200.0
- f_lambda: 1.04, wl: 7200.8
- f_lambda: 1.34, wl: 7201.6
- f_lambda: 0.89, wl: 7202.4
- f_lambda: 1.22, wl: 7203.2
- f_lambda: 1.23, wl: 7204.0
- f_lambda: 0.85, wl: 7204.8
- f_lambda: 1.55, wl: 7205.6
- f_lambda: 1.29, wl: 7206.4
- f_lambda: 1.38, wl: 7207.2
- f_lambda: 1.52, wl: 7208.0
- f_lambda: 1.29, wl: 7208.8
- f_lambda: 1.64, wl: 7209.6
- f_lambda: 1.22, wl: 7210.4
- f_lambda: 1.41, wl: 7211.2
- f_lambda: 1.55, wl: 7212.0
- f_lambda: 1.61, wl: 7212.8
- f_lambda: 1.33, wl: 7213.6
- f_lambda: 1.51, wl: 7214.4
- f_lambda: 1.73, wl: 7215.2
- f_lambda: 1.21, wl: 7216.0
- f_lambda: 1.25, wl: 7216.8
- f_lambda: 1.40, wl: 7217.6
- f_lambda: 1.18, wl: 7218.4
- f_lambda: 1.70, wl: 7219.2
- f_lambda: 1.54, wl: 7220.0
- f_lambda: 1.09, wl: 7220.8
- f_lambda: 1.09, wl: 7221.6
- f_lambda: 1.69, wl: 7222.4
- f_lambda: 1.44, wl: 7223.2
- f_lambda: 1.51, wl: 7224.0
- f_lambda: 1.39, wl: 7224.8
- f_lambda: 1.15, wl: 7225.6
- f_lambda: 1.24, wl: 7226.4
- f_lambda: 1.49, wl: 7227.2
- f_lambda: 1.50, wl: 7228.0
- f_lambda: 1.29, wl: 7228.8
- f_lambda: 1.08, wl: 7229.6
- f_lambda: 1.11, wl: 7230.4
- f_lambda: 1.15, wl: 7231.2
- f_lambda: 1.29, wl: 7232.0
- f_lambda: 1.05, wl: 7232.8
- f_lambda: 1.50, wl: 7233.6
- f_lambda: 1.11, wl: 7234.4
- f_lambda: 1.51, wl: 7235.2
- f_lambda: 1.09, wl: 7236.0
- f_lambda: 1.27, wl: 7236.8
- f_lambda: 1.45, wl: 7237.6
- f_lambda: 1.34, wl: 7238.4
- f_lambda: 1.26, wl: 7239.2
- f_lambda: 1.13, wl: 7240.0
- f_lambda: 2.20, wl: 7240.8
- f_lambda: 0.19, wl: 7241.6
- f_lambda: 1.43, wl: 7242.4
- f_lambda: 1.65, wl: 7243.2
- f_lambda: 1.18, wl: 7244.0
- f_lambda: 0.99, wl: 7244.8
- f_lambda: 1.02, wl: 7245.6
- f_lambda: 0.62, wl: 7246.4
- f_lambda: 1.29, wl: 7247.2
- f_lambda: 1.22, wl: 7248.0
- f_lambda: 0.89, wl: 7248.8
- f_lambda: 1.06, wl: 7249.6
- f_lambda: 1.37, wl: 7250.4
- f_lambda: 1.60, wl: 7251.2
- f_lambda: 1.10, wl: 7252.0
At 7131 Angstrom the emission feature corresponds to Mg II 2798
